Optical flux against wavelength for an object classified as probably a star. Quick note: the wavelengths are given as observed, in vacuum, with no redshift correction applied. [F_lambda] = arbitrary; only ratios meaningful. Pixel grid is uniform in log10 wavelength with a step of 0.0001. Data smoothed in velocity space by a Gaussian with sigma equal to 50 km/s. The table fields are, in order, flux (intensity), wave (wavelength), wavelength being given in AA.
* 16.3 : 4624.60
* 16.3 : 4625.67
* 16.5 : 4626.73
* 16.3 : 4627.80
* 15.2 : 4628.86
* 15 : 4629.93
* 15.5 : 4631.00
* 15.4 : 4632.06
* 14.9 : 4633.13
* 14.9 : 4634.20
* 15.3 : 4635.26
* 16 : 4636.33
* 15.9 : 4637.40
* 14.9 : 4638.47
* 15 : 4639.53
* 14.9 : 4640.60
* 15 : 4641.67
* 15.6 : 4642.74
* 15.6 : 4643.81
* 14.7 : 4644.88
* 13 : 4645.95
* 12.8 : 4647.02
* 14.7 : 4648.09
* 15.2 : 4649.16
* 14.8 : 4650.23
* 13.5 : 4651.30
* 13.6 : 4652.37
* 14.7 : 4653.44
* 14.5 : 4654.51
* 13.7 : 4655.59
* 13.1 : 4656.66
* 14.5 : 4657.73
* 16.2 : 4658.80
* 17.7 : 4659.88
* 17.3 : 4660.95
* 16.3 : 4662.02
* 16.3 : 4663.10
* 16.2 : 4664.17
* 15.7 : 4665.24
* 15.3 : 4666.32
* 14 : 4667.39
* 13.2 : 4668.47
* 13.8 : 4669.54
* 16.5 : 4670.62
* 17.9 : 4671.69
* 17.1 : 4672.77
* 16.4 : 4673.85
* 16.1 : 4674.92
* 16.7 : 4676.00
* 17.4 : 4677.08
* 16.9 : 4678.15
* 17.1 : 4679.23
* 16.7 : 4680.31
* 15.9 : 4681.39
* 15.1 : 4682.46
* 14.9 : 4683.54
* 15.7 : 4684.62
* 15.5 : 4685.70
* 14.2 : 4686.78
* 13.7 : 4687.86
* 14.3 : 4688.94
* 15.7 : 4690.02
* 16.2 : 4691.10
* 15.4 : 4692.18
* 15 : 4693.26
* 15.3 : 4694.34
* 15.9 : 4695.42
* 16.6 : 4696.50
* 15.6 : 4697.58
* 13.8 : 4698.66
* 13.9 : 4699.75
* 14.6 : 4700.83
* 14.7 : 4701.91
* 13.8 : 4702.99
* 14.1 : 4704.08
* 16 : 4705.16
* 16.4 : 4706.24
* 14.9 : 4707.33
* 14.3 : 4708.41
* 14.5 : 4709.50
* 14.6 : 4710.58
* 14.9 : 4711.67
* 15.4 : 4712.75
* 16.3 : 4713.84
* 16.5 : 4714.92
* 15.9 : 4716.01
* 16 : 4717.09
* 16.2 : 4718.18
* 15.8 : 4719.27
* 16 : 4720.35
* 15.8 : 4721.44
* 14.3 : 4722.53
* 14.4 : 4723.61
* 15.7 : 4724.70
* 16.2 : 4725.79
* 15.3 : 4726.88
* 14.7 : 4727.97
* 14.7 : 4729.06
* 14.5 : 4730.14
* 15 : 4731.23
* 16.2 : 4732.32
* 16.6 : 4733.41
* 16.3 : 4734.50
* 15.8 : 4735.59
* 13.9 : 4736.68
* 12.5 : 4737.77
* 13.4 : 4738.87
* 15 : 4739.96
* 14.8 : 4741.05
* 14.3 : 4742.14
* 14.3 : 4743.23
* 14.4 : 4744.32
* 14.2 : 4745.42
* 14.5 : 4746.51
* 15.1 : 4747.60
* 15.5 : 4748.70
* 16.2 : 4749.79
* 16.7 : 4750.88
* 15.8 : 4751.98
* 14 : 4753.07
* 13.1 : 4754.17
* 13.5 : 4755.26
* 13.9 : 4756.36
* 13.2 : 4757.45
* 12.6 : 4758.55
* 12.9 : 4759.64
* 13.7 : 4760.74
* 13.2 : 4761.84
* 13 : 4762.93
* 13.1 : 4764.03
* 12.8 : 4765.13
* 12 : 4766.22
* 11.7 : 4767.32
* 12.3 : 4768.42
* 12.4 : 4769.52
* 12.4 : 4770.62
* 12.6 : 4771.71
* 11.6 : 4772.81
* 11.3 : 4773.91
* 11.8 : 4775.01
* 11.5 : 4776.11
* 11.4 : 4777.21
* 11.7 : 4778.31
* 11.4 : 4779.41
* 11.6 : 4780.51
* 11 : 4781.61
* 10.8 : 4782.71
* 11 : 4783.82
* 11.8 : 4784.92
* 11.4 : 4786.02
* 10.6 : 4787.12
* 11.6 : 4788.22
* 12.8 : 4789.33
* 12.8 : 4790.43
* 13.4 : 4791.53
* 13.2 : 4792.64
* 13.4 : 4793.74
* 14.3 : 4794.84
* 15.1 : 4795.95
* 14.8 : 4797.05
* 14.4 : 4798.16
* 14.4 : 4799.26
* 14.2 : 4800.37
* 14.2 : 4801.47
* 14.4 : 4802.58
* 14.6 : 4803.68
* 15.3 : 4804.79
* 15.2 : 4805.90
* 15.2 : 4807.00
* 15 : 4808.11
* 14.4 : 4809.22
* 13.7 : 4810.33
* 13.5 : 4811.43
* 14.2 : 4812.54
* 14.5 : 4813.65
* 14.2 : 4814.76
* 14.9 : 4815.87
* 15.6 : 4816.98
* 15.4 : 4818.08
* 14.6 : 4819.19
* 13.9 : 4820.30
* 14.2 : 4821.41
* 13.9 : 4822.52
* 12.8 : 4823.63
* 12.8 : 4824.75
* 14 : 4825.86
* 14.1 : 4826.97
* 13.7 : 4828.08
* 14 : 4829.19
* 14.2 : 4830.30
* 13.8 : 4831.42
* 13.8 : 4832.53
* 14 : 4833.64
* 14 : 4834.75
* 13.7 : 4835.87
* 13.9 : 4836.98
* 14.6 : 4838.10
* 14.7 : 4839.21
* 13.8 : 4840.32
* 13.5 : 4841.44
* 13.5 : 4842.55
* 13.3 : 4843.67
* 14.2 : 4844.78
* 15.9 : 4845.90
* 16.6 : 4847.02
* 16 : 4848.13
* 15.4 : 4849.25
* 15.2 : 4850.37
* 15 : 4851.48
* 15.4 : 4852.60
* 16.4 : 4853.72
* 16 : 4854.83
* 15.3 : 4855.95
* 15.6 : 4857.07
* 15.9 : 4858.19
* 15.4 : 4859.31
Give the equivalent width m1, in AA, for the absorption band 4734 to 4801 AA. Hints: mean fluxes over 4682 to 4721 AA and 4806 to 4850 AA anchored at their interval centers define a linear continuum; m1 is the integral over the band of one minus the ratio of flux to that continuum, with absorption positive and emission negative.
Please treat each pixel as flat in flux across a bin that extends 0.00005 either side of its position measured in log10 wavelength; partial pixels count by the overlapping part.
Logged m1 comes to 6.8 AA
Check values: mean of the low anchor 15.2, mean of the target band 13.2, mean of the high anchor 14.3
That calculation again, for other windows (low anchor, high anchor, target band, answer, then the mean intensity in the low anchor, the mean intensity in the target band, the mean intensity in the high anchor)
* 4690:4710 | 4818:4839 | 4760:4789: 5.0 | 15.1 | 11.9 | 13.9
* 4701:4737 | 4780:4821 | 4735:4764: 1.0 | 15.3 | 14.2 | 13.7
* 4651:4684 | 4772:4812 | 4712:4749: -2.2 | 15.6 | 15.2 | 13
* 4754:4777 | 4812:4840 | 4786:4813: -0.9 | 12.6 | 13.9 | 14.1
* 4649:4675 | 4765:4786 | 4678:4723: -3.9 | 15.3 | 15.3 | 11.7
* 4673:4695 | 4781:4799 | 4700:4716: 0.0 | 15.7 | 15.1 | 12.7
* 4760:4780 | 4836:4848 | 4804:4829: -1.2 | 12.2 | 14.3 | 14.4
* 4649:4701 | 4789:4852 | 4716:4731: -0.3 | 15.4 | 15.4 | 14.3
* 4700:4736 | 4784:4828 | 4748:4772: 1.9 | 15.3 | 13.5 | 13.9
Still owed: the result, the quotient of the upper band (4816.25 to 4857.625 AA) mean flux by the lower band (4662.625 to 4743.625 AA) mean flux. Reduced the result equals 0.9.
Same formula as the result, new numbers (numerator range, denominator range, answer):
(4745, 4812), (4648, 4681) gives 0.85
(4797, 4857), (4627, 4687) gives 0.94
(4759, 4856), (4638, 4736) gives 0.89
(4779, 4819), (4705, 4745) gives 0.90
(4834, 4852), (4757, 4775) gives 1.16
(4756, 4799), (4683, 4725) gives 0.82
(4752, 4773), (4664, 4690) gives 0.83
